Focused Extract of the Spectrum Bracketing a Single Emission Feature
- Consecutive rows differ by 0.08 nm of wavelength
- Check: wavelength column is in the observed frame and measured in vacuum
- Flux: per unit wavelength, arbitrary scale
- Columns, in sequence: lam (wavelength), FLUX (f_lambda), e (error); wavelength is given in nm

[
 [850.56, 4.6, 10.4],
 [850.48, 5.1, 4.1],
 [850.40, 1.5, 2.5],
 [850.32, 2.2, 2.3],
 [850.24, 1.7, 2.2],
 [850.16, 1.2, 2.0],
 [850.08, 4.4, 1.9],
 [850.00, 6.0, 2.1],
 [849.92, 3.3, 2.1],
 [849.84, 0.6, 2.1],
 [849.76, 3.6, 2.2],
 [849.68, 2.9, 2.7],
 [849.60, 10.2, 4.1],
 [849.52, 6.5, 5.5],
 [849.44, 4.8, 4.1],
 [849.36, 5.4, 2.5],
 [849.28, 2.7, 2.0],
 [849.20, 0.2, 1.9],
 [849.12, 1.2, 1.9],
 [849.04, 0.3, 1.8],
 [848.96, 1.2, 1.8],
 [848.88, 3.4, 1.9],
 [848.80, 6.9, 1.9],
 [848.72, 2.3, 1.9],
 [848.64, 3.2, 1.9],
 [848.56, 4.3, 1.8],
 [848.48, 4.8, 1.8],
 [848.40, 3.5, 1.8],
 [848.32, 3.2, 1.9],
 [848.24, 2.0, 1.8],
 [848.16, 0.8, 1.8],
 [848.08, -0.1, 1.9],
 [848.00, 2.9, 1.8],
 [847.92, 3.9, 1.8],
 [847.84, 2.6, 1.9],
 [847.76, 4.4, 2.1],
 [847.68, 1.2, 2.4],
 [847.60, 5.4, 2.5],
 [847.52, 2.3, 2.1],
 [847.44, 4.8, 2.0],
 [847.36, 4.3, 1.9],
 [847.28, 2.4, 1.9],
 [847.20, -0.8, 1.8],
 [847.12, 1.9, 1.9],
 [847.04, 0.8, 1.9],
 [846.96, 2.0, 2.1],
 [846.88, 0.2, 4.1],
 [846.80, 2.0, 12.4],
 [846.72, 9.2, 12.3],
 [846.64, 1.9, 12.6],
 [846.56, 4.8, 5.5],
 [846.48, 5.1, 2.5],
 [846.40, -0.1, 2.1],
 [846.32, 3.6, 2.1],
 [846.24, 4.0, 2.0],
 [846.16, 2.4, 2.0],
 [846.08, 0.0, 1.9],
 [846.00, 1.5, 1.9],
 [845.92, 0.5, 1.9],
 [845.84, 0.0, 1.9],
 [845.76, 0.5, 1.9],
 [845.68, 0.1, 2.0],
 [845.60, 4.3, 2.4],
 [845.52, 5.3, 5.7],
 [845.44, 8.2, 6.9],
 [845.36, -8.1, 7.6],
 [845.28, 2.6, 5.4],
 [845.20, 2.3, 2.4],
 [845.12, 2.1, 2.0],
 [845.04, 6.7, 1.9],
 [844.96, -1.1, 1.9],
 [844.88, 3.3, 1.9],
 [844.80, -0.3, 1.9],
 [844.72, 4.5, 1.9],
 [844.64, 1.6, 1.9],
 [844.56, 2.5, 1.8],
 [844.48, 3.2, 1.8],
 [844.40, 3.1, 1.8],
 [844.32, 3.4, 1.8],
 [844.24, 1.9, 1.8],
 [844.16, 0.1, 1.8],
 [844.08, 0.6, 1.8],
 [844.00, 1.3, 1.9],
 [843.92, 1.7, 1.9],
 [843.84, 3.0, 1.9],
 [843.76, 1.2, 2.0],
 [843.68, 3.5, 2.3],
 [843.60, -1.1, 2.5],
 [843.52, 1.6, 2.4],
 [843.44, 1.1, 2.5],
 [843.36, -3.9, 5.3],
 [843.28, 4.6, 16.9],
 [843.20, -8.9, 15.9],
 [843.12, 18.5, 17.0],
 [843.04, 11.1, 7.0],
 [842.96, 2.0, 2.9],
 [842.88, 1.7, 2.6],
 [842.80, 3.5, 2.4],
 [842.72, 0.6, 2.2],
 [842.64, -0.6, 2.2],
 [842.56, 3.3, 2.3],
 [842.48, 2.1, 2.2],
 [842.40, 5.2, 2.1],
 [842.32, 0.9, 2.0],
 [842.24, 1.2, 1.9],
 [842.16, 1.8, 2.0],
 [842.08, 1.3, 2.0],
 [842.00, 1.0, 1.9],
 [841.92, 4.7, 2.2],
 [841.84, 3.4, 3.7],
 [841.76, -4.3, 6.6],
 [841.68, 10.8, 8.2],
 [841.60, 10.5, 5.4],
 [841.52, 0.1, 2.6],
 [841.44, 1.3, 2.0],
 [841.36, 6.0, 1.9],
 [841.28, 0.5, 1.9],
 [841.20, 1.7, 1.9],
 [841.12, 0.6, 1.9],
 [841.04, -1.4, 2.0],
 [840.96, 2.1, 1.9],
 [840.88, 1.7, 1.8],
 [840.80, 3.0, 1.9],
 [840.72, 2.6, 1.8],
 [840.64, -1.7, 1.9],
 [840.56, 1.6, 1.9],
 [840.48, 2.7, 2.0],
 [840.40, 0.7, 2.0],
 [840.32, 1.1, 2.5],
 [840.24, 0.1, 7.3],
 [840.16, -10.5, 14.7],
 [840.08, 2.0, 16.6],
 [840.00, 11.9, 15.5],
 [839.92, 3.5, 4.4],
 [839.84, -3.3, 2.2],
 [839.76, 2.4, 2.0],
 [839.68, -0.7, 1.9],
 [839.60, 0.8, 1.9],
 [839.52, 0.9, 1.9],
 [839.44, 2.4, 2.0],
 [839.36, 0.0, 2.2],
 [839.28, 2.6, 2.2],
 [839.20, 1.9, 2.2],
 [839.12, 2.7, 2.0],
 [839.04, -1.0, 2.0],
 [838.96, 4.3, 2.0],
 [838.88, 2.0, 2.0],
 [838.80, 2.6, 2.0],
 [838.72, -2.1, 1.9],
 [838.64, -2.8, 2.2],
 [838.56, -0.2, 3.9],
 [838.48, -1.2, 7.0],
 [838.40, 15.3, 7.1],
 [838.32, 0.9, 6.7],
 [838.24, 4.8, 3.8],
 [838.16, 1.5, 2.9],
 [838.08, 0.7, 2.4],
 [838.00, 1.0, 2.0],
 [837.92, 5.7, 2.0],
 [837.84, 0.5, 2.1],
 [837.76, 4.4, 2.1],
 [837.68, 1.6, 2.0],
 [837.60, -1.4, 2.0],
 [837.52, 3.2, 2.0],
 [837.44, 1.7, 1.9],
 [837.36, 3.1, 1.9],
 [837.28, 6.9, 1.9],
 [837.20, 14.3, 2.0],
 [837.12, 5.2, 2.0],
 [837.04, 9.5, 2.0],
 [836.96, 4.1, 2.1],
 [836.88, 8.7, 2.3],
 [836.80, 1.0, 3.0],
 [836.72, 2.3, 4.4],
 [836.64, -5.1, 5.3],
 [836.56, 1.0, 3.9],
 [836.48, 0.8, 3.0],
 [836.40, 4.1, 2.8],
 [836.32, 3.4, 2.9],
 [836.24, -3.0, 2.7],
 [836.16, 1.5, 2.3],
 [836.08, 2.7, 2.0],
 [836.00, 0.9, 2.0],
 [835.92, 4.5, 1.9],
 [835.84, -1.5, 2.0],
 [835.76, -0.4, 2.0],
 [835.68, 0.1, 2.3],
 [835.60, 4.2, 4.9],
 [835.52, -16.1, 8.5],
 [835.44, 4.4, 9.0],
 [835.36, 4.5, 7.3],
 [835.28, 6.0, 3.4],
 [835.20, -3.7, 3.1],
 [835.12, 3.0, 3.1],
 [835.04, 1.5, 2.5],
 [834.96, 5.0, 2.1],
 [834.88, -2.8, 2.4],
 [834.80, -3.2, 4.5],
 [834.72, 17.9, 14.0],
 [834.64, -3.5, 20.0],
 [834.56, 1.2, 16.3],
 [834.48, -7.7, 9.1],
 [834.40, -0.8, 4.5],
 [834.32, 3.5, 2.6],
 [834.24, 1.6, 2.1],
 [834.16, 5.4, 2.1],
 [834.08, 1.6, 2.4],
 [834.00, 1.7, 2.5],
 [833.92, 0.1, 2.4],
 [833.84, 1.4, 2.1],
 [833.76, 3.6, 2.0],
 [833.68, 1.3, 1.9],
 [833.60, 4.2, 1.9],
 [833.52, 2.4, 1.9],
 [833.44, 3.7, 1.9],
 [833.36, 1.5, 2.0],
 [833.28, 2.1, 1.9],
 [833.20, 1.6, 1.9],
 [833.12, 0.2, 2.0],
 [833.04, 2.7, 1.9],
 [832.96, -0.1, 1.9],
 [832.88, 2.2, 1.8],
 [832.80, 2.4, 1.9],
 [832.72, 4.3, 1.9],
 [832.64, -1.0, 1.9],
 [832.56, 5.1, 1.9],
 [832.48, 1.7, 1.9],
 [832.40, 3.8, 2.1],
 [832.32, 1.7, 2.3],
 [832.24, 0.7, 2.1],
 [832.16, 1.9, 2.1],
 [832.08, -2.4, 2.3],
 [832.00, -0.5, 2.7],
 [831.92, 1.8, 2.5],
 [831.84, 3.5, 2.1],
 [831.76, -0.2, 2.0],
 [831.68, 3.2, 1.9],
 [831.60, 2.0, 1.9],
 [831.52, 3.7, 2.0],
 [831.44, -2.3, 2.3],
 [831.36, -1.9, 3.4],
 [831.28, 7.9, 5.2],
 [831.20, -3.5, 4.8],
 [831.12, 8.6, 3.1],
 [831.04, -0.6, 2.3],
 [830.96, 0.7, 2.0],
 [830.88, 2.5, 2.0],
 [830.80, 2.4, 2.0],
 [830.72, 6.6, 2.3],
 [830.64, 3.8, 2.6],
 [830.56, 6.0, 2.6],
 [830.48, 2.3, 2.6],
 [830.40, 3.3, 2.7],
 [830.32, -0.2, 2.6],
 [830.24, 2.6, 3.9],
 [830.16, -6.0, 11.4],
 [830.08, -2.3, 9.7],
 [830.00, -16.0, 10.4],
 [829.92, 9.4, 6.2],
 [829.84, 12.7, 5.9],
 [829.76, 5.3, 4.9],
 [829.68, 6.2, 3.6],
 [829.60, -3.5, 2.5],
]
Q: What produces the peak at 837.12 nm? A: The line H-gamma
